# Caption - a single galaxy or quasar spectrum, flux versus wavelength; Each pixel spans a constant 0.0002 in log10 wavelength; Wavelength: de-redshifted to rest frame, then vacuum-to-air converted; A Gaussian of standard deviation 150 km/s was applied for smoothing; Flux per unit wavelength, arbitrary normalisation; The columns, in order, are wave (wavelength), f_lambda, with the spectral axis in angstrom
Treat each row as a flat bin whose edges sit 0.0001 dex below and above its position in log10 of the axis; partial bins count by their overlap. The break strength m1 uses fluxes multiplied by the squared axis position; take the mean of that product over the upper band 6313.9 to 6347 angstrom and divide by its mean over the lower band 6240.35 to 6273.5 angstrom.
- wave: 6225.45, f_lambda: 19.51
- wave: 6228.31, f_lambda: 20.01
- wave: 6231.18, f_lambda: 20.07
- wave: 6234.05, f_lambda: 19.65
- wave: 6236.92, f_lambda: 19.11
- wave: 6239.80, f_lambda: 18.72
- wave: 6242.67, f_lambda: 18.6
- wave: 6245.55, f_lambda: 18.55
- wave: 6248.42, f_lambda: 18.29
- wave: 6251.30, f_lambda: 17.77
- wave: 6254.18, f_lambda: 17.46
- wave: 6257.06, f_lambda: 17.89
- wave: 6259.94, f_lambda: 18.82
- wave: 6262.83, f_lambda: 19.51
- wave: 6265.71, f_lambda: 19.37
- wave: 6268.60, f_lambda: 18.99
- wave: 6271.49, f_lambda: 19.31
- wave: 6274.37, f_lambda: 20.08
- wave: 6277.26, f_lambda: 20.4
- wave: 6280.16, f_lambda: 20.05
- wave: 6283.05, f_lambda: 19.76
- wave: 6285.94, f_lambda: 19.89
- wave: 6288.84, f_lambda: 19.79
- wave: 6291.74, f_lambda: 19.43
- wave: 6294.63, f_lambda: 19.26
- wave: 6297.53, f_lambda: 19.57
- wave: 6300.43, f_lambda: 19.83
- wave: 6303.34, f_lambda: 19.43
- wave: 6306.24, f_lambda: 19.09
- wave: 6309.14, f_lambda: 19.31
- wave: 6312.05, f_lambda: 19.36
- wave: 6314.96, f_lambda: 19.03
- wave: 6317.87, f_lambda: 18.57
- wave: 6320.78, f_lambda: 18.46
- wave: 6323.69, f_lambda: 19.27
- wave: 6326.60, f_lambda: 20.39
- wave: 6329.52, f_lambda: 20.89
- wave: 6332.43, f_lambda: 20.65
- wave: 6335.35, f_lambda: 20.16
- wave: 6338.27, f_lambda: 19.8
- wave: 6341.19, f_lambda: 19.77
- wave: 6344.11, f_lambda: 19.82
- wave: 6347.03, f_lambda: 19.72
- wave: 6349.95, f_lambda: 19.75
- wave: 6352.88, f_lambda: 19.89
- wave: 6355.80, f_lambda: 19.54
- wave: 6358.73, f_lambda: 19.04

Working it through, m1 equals 1.08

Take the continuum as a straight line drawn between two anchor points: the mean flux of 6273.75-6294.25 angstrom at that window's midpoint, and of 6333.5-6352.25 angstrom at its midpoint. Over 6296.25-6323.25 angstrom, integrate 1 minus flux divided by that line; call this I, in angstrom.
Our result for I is 0.92 angstrom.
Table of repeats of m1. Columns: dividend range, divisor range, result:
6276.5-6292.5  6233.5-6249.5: 1.07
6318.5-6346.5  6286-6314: 1.03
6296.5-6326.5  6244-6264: 1.07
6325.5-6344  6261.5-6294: 1.05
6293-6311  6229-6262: 1.06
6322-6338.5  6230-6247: 1.09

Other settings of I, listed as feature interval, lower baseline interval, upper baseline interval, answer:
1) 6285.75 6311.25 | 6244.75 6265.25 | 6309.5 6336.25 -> -0.43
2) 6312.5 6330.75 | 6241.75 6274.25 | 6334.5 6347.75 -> 0.15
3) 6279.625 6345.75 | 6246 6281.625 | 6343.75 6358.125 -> -0.82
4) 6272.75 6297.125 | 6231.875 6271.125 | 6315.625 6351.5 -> -0.87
